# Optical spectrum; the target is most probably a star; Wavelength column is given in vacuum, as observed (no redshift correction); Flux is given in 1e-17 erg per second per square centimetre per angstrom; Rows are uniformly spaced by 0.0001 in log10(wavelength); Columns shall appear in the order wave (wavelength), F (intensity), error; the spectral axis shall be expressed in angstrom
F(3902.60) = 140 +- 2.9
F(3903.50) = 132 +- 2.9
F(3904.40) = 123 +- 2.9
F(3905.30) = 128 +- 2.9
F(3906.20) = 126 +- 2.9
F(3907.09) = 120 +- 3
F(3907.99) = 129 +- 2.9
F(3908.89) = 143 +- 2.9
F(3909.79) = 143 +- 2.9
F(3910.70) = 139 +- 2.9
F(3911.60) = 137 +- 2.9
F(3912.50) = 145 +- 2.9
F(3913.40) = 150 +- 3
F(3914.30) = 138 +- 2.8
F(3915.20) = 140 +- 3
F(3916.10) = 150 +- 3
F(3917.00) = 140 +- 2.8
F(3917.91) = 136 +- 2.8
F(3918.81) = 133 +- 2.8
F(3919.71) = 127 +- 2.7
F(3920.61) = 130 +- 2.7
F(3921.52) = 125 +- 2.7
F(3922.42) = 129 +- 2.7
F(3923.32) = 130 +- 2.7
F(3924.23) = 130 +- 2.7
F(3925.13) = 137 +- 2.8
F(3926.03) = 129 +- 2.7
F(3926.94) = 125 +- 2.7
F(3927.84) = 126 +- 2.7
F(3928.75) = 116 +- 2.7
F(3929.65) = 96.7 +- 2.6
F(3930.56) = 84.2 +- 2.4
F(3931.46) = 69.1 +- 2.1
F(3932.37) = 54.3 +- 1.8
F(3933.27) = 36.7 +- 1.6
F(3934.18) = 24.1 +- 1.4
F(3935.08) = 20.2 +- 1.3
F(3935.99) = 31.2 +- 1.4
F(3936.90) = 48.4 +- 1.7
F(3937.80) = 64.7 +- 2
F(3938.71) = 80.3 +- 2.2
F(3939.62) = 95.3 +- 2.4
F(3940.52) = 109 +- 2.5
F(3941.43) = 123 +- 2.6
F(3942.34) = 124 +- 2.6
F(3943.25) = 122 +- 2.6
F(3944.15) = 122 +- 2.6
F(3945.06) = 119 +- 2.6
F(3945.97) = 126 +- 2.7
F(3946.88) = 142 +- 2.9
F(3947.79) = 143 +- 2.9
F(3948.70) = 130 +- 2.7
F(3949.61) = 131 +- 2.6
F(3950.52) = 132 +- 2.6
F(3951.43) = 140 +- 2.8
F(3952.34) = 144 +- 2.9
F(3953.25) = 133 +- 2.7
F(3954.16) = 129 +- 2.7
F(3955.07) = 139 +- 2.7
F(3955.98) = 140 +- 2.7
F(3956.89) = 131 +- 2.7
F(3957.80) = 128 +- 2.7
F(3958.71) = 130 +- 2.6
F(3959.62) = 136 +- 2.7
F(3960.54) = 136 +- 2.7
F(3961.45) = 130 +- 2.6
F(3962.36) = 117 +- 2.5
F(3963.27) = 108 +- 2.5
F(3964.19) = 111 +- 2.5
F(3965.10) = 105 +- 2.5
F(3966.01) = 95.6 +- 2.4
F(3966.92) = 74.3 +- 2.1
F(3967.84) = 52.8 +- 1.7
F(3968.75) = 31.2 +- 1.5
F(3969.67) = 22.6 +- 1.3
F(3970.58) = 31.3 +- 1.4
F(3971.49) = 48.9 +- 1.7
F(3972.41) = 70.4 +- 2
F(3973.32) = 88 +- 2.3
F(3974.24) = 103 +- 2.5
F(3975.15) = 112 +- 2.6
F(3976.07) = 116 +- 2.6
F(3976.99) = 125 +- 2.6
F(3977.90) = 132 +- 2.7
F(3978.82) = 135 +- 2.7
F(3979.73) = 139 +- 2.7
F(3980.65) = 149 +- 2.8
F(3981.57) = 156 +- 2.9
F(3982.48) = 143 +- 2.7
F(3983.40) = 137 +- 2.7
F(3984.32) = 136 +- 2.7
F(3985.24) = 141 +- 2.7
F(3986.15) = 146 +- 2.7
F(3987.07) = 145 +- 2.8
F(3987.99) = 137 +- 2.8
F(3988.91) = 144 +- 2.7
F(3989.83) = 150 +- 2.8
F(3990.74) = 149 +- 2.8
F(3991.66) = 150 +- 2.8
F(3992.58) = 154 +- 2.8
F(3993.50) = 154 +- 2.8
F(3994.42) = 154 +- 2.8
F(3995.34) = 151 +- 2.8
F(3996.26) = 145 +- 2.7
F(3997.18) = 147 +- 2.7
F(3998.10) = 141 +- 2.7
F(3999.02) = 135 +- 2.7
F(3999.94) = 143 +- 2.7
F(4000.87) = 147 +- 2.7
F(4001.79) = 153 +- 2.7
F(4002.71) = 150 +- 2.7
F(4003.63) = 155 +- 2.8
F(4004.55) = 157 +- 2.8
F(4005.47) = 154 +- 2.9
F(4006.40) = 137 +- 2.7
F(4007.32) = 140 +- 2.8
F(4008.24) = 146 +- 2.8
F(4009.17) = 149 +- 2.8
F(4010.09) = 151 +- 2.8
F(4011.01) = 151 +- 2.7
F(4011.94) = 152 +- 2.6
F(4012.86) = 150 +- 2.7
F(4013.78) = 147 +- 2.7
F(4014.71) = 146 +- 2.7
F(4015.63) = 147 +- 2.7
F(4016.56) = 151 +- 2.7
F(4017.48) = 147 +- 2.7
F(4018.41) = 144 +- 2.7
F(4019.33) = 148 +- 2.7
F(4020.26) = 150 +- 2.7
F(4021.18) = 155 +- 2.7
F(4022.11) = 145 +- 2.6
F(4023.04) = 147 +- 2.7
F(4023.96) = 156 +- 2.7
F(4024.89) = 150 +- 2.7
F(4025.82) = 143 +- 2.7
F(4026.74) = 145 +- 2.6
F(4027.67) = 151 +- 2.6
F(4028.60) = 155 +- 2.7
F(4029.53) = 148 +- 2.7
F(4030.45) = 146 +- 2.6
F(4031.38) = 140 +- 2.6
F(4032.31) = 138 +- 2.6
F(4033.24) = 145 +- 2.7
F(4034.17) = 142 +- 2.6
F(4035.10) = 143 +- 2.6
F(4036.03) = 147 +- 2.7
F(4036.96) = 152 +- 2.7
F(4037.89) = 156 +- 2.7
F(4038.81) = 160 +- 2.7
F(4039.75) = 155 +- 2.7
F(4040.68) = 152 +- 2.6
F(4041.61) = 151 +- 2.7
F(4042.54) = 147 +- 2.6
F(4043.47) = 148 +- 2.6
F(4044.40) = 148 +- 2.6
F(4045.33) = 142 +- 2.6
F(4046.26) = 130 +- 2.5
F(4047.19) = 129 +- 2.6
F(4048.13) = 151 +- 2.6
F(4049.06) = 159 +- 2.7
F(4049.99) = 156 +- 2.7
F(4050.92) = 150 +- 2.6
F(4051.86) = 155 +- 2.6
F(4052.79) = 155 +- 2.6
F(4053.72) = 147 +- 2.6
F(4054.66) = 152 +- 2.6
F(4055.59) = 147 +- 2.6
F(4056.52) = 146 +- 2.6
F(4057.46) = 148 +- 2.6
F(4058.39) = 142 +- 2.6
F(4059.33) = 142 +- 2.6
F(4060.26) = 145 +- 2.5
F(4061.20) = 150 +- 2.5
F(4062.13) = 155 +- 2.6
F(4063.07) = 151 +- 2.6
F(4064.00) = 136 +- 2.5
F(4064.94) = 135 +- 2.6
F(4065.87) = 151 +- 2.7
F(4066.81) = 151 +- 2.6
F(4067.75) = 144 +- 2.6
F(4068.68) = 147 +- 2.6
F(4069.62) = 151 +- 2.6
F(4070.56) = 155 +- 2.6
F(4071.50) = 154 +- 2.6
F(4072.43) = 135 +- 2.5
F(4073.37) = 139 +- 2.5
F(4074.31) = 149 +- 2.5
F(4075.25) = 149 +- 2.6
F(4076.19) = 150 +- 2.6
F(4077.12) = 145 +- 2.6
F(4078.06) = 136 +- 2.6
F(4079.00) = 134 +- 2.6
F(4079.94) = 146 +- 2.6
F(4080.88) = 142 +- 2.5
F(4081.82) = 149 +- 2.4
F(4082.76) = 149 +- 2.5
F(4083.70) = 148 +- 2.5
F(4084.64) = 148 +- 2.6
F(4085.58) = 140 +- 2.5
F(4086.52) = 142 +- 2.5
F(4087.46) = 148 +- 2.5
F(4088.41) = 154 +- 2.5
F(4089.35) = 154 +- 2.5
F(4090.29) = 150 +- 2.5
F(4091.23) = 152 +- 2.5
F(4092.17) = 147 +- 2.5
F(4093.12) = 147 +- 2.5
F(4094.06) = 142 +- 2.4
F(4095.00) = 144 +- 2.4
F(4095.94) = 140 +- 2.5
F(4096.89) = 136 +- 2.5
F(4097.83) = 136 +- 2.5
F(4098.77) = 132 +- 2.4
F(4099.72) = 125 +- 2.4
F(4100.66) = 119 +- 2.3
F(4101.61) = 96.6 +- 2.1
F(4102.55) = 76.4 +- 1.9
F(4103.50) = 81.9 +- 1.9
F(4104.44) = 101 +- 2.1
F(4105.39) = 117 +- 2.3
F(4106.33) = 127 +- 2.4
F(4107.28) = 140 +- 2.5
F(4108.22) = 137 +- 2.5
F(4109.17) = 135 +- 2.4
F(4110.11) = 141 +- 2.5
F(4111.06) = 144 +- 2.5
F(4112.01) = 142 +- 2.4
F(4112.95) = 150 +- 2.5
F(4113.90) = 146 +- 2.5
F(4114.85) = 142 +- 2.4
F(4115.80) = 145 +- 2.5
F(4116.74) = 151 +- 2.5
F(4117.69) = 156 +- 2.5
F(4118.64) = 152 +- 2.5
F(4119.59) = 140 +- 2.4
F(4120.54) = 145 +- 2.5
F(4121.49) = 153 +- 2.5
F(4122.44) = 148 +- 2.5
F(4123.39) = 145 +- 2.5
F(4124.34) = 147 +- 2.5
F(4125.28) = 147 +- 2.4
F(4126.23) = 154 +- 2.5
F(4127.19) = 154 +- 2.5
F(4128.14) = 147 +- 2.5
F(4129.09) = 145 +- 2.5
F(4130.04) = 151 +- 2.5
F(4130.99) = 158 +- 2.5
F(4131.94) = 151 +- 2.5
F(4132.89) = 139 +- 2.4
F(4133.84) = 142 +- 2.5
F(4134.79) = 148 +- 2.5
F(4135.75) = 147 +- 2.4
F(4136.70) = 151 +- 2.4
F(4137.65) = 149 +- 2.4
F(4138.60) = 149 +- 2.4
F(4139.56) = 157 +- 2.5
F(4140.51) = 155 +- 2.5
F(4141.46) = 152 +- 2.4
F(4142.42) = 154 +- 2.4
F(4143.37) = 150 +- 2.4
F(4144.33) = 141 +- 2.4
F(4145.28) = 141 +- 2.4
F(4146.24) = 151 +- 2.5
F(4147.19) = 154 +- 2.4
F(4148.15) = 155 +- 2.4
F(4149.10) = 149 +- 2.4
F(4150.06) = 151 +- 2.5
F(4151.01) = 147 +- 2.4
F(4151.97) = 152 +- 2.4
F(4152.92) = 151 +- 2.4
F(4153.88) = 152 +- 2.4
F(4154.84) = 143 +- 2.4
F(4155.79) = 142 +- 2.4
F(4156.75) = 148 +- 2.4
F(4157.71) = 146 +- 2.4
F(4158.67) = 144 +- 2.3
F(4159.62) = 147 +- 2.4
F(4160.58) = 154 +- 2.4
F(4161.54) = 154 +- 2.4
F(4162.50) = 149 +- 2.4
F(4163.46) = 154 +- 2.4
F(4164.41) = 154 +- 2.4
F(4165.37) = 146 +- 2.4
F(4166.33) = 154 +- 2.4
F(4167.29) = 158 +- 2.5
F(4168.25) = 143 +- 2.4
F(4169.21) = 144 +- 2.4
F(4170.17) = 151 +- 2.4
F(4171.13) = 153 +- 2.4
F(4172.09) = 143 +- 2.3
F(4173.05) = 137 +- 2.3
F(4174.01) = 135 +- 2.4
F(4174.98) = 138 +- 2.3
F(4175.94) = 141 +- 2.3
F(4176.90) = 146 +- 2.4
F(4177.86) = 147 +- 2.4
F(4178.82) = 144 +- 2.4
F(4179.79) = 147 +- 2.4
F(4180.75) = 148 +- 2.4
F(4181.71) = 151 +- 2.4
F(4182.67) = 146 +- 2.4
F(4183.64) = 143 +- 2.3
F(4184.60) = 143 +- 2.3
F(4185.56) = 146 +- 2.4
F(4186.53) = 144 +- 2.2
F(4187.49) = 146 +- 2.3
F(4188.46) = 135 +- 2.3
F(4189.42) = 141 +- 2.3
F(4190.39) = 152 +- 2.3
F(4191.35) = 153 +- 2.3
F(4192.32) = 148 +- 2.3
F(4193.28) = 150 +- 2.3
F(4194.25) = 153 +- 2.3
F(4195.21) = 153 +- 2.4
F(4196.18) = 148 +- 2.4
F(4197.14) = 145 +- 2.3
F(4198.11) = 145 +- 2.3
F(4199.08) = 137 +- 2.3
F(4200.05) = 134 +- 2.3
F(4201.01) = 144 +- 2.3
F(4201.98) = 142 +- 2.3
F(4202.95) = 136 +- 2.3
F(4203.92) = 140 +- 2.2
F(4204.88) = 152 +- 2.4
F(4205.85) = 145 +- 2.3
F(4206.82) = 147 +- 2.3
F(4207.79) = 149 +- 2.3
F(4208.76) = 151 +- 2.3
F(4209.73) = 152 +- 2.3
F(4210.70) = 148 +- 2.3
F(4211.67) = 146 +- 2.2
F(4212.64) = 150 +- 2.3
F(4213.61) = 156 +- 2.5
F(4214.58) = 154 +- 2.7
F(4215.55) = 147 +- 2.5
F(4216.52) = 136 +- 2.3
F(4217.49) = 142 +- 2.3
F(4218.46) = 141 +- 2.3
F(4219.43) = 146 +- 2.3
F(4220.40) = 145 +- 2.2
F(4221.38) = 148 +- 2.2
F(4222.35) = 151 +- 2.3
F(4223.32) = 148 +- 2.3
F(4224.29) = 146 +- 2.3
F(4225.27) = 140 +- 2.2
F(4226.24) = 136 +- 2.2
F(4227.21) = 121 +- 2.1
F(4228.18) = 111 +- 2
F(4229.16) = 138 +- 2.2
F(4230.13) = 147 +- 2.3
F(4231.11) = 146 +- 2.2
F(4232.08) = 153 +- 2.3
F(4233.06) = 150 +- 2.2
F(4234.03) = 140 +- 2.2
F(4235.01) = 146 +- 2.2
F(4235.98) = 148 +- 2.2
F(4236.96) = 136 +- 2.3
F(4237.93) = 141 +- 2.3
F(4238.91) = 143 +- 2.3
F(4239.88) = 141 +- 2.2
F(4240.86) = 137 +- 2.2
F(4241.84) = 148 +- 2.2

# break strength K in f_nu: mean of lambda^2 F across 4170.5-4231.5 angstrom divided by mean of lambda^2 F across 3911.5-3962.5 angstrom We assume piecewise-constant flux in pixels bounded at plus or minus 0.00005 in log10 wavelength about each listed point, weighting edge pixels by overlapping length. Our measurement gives 1.4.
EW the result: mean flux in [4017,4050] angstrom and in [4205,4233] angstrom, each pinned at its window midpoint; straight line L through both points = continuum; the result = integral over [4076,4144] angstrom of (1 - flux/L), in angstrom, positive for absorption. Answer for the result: 2.1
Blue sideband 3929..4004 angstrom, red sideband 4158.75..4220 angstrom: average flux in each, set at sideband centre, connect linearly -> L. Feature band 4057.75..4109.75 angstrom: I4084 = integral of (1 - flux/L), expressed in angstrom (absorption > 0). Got -2.9 angstrom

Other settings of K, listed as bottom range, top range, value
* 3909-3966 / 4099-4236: 1.38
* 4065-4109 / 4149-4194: 1.11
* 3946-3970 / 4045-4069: 1.33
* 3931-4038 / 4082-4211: 1.24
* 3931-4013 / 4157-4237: 1.35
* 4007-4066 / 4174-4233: 1.06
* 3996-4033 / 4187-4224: 1.09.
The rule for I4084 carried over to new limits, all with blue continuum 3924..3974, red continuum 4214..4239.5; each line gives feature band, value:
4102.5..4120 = -1.25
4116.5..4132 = -2.74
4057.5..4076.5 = -4.48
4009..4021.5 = -4.31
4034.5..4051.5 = -4.97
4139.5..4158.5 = -2.69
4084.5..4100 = -2.68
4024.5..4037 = -3.60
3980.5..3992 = -4.11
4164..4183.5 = -1.70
